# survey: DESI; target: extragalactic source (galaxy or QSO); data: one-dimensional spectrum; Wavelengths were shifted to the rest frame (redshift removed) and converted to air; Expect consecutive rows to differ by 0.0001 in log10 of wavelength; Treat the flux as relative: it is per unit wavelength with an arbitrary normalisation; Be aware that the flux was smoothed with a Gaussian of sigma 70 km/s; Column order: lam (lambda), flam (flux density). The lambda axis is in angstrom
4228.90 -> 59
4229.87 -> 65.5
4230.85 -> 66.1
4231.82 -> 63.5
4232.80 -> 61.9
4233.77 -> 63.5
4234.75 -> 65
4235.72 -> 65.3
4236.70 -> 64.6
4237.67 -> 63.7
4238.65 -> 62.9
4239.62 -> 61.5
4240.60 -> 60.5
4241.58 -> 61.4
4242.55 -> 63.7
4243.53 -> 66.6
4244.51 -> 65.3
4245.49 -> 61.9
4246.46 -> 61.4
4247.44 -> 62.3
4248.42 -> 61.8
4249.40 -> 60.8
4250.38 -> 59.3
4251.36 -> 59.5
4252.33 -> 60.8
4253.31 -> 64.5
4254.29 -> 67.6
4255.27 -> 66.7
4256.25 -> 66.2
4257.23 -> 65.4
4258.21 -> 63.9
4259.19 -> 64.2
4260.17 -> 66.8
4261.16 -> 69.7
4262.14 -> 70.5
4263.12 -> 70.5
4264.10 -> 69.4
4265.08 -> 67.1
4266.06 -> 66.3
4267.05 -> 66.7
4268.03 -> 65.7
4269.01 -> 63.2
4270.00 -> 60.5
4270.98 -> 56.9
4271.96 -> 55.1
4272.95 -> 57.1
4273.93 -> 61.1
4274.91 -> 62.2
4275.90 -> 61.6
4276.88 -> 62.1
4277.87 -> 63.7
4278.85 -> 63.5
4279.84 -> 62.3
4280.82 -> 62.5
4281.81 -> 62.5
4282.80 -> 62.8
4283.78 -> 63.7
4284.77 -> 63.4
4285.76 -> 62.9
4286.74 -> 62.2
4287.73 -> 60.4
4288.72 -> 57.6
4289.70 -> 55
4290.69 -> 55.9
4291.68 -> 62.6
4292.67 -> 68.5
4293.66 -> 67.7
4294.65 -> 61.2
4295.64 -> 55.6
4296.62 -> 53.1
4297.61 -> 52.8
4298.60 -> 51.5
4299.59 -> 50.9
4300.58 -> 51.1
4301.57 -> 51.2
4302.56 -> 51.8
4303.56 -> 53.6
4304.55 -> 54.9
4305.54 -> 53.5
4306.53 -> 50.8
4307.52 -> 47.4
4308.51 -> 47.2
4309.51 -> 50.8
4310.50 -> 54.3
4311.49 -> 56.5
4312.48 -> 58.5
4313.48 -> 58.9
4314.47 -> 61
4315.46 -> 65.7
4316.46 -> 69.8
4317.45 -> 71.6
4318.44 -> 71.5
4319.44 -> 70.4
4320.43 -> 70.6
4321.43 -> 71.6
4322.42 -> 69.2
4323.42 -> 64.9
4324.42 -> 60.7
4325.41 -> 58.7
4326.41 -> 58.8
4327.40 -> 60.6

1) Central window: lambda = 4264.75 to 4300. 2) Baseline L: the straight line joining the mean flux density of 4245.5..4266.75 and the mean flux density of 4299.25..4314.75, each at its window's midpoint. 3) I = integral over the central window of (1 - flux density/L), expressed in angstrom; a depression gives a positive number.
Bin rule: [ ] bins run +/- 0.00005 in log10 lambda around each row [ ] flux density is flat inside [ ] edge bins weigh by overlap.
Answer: -1.1 angstrom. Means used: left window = 64.9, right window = 53.2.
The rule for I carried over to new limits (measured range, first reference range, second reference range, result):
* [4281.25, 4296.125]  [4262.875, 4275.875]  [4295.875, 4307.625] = -1.3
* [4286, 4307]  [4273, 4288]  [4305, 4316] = 0.8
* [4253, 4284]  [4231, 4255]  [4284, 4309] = -2.3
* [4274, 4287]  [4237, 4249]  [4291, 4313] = -1.1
